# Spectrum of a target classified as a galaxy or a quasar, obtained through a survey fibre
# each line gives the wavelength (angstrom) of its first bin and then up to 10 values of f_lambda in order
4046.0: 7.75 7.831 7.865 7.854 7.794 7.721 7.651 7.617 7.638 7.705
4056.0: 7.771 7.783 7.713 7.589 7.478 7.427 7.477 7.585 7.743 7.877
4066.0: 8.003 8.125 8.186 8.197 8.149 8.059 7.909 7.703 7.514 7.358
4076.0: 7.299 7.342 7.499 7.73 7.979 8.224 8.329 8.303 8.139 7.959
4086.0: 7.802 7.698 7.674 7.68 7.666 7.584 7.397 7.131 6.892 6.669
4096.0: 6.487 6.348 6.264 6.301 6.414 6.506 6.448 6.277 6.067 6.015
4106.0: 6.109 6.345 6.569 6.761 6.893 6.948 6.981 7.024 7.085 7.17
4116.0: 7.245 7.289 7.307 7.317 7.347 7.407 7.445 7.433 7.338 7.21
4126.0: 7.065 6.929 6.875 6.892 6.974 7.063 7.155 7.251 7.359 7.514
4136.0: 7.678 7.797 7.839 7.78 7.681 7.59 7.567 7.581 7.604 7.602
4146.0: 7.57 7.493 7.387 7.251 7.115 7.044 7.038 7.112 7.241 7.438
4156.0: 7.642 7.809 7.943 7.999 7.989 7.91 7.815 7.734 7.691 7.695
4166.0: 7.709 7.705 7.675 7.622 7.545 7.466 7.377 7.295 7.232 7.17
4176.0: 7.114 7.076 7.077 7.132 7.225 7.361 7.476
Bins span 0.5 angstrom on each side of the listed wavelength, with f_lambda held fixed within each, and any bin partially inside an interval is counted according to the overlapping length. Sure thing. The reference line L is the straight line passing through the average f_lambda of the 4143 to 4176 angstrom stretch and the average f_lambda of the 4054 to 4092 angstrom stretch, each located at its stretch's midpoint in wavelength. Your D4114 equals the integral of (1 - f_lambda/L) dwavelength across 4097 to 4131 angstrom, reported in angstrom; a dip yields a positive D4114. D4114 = 3.6 angstrom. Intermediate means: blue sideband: 7.78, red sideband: 7.52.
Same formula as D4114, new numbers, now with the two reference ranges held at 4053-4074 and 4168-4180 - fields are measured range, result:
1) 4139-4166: -0.6 angstrom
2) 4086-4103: 1.6 angstrom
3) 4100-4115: 2.0 angstrom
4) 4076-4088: -0.3 angstrom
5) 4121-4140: 0.4 angstrom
